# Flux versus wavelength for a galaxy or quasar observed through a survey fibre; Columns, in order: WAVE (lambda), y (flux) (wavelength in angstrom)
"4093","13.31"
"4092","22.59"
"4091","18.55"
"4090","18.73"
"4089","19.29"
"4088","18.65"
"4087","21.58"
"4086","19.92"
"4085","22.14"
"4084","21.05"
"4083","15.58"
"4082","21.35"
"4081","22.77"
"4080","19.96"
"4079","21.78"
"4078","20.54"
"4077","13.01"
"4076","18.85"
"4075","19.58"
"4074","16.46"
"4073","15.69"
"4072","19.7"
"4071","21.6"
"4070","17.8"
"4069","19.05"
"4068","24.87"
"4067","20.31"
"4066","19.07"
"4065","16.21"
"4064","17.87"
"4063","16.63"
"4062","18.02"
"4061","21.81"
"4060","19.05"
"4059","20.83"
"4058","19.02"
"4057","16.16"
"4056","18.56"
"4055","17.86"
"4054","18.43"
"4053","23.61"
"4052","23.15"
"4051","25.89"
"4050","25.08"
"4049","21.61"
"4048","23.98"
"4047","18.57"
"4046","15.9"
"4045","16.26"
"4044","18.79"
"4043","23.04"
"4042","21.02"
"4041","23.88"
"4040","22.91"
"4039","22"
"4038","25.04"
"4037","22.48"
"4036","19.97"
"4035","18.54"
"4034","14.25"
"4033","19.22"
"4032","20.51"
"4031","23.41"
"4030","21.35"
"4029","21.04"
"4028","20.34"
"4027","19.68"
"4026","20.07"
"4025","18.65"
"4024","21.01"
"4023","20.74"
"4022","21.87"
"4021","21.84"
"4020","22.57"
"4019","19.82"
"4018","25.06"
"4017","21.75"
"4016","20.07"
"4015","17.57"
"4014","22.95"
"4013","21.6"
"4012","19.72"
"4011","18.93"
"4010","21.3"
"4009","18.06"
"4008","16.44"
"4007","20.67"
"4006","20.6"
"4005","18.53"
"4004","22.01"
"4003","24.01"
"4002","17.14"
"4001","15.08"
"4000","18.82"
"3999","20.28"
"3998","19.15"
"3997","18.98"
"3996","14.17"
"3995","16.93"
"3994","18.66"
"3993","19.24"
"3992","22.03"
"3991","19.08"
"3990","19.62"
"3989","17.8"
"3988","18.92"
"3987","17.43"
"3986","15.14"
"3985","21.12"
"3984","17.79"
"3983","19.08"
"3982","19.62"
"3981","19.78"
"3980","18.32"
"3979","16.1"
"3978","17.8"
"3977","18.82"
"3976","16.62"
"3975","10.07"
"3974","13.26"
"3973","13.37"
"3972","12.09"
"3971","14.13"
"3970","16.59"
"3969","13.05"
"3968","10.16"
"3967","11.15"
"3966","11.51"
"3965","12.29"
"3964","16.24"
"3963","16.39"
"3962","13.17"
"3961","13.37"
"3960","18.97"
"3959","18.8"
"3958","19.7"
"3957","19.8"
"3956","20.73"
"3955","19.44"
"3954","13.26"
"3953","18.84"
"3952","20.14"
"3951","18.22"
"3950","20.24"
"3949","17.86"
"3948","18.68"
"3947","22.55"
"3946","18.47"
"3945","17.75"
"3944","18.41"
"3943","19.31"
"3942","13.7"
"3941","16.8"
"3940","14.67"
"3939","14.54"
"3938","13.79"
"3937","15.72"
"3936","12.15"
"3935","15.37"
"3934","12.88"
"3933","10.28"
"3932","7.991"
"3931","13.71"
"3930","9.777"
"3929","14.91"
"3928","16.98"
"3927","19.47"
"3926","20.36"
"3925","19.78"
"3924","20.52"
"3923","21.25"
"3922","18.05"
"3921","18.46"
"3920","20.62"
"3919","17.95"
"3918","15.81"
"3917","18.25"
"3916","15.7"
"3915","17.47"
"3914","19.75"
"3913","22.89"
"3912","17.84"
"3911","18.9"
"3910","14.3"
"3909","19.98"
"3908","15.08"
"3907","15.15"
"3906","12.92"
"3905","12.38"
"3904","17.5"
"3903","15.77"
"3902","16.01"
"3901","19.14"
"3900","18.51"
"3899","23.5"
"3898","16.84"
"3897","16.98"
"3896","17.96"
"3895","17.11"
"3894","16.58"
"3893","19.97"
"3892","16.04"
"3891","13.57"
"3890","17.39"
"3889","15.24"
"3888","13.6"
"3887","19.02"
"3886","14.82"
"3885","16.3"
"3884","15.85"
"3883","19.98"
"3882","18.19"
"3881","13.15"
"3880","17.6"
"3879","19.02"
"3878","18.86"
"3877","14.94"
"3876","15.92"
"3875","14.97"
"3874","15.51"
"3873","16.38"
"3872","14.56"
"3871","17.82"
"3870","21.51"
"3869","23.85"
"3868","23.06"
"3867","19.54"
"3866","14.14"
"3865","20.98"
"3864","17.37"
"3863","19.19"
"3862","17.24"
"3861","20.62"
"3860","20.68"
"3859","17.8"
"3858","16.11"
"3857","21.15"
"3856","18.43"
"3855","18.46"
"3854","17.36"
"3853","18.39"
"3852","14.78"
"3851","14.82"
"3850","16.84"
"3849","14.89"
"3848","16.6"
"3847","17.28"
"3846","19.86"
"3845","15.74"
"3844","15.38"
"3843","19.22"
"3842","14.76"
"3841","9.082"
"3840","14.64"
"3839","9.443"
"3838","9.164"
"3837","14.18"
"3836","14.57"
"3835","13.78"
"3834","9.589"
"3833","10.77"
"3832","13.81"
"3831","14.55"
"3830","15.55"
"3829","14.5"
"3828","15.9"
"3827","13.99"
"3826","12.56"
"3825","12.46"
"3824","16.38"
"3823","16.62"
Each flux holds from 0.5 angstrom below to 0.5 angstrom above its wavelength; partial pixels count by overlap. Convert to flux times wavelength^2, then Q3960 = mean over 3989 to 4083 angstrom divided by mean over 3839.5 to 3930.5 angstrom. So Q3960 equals 1.24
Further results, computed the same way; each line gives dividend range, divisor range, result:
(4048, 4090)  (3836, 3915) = 1.28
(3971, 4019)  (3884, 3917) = 1.14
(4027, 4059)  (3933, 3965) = 1.28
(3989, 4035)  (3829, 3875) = 1.31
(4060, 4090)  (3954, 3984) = 1.28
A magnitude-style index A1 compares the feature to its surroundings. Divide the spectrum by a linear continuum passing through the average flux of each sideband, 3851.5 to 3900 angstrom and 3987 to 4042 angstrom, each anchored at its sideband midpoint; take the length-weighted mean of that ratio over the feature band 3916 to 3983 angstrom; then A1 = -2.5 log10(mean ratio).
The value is 0.160 mag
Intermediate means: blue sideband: 17.7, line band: 16.4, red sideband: 20.1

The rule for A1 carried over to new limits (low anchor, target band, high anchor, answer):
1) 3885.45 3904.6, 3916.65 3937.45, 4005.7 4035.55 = 0.11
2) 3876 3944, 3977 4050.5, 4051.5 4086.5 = -0.08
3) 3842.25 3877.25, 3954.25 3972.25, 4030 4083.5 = 0.22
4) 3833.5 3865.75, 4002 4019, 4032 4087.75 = -0.08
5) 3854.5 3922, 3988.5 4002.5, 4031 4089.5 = 0.04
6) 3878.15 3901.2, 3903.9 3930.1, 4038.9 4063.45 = 0.01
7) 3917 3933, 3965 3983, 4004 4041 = 0.25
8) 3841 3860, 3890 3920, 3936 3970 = -0.04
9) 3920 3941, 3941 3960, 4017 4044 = -0.11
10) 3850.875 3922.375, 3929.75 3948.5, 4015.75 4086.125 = 0.21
